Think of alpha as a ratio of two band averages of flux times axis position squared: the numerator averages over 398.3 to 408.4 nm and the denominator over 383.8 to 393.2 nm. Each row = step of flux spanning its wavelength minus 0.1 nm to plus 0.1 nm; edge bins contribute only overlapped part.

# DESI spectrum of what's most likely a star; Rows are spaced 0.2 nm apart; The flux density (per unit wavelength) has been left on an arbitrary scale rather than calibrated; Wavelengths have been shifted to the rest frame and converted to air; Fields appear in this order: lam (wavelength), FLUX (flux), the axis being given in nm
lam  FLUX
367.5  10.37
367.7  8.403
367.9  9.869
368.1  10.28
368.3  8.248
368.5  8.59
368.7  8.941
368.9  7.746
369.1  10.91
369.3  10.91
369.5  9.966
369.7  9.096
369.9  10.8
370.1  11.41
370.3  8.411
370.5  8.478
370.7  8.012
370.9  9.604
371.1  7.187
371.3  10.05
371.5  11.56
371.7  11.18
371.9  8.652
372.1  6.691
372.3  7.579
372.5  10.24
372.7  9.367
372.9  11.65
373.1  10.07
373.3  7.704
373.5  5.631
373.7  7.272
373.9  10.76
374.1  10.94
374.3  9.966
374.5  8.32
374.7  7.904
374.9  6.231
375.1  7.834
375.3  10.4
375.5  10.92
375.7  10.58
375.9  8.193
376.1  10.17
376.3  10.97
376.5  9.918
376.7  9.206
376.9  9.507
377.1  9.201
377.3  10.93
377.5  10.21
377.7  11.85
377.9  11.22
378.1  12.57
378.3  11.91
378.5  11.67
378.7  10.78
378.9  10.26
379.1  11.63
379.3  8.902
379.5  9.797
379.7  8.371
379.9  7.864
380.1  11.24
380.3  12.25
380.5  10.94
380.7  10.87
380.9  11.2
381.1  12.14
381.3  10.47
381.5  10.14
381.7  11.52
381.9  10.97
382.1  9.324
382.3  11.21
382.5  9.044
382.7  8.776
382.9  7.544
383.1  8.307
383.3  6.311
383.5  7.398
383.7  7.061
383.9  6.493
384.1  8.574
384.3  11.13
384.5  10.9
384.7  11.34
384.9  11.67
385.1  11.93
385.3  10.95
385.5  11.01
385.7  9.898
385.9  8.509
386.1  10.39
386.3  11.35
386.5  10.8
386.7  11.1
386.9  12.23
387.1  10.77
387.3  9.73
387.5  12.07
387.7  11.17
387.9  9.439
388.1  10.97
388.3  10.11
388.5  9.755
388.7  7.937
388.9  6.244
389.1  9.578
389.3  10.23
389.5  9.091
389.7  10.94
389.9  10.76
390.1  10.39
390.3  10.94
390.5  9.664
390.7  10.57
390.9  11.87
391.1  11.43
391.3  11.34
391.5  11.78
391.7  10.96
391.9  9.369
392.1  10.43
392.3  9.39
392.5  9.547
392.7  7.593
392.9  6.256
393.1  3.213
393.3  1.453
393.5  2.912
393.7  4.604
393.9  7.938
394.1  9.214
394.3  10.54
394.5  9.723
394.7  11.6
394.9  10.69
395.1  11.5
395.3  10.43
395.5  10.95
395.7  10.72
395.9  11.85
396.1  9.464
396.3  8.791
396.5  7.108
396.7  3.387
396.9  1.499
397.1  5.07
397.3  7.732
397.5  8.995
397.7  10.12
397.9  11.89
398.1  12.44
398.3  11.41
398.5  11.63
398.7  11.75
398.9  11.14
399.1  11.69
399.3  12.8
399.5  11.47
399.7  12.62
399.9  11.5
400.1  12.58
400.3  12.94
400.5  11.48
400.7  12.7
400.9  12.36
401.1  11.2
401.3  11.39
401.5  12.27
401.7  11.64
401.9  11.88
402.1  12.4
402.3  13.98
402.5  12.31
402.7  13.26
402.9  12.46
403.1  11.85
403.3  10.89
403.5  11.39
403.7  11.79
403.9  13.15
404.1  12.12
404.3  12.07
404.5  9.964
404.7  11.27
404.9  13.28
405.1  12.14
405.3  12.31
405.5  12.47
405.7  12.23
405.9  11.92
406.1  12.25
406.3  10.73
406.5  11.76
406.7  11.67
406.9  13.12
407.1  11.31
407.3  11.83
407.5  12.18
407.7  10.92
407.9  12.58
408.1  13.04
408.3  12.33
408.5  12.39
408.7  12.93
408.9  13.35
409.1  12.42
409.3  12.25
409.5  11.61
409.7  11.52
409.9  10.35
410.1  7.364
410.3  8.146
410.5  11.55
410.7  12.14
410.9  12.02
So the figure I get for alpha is 1.3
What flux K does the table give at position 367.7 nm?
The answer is 8.403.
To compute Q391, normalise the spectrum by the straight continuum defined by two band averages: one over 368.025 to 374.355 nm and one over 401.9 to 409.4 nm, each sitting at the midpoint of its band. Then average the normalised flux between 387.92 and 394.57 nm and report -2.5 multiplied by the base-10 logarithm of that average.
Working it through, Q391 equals 0.21 mag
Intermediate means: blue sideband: 9.3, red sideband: 12.2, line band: 8.99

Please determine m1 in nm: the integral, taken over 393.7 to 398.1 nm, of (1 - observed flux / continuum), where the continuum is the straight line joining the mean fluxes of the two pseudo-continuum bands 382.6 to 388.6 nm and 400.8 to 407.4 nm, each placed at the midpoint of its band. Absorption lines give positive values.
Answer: 0.831 nm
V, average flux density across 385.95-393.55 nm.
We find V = 9.61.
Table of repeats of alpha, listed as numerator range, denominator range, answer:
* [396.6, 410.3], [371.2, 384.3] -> 1.35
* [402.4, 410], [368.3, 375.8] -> 1.56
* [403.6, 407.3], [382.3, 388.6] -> 1.33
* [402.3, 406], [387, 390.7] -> 1.31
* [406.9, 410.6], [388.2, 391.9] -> 1.25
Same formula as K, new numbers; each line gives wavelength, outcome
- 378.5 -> 11.67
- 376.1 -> 10.17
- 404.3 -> 12.07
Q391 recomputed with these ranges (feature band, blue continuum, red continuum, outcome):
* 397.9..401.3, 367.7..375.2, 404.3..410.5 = -0.075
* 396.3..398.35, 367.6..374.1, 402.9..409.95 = 0.387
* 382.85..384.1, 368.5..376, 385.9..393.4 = 0.294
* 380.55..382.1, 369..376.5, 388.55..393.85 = -0.200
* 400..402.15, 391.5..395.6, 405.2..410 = -0.161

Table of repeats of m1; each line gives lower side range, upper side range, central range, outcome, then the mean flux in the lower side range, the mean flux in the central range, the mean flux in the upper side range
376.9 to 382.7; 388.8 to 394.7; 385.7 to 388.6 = -0.30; 10.6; 10.6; 8.94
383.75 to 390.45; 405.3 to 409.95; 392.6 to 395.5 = 0.82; 10.2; 7.8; 12.1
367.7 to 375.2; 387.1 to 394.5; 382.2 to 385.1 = 0.02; 9.13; 9.08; 9.18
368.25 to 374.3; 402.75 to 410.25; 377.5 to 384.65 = -0.04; 9.28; 10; 11.9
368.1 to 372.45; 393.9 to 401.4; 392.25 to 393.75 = 0.68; 9.27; 5.53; 10.4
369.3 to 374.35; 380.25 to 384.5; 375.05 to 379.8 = -0.43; 9.32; 10.3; 9.6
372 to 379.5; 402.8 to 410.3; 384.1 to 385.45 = -0.10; 9.71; 11.1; 11.8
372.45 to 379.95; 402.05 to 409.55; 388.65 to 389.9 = 0.19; 9.77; 9.19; 12.2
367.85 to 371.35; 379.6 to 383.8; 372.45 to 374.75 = 0.07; 9.34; 9.16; 9.66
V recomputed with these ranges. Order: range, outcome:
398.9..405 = 12.1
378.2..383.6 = 10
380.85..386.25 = 9.79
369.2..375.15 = 9.13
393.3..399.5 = 9.23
